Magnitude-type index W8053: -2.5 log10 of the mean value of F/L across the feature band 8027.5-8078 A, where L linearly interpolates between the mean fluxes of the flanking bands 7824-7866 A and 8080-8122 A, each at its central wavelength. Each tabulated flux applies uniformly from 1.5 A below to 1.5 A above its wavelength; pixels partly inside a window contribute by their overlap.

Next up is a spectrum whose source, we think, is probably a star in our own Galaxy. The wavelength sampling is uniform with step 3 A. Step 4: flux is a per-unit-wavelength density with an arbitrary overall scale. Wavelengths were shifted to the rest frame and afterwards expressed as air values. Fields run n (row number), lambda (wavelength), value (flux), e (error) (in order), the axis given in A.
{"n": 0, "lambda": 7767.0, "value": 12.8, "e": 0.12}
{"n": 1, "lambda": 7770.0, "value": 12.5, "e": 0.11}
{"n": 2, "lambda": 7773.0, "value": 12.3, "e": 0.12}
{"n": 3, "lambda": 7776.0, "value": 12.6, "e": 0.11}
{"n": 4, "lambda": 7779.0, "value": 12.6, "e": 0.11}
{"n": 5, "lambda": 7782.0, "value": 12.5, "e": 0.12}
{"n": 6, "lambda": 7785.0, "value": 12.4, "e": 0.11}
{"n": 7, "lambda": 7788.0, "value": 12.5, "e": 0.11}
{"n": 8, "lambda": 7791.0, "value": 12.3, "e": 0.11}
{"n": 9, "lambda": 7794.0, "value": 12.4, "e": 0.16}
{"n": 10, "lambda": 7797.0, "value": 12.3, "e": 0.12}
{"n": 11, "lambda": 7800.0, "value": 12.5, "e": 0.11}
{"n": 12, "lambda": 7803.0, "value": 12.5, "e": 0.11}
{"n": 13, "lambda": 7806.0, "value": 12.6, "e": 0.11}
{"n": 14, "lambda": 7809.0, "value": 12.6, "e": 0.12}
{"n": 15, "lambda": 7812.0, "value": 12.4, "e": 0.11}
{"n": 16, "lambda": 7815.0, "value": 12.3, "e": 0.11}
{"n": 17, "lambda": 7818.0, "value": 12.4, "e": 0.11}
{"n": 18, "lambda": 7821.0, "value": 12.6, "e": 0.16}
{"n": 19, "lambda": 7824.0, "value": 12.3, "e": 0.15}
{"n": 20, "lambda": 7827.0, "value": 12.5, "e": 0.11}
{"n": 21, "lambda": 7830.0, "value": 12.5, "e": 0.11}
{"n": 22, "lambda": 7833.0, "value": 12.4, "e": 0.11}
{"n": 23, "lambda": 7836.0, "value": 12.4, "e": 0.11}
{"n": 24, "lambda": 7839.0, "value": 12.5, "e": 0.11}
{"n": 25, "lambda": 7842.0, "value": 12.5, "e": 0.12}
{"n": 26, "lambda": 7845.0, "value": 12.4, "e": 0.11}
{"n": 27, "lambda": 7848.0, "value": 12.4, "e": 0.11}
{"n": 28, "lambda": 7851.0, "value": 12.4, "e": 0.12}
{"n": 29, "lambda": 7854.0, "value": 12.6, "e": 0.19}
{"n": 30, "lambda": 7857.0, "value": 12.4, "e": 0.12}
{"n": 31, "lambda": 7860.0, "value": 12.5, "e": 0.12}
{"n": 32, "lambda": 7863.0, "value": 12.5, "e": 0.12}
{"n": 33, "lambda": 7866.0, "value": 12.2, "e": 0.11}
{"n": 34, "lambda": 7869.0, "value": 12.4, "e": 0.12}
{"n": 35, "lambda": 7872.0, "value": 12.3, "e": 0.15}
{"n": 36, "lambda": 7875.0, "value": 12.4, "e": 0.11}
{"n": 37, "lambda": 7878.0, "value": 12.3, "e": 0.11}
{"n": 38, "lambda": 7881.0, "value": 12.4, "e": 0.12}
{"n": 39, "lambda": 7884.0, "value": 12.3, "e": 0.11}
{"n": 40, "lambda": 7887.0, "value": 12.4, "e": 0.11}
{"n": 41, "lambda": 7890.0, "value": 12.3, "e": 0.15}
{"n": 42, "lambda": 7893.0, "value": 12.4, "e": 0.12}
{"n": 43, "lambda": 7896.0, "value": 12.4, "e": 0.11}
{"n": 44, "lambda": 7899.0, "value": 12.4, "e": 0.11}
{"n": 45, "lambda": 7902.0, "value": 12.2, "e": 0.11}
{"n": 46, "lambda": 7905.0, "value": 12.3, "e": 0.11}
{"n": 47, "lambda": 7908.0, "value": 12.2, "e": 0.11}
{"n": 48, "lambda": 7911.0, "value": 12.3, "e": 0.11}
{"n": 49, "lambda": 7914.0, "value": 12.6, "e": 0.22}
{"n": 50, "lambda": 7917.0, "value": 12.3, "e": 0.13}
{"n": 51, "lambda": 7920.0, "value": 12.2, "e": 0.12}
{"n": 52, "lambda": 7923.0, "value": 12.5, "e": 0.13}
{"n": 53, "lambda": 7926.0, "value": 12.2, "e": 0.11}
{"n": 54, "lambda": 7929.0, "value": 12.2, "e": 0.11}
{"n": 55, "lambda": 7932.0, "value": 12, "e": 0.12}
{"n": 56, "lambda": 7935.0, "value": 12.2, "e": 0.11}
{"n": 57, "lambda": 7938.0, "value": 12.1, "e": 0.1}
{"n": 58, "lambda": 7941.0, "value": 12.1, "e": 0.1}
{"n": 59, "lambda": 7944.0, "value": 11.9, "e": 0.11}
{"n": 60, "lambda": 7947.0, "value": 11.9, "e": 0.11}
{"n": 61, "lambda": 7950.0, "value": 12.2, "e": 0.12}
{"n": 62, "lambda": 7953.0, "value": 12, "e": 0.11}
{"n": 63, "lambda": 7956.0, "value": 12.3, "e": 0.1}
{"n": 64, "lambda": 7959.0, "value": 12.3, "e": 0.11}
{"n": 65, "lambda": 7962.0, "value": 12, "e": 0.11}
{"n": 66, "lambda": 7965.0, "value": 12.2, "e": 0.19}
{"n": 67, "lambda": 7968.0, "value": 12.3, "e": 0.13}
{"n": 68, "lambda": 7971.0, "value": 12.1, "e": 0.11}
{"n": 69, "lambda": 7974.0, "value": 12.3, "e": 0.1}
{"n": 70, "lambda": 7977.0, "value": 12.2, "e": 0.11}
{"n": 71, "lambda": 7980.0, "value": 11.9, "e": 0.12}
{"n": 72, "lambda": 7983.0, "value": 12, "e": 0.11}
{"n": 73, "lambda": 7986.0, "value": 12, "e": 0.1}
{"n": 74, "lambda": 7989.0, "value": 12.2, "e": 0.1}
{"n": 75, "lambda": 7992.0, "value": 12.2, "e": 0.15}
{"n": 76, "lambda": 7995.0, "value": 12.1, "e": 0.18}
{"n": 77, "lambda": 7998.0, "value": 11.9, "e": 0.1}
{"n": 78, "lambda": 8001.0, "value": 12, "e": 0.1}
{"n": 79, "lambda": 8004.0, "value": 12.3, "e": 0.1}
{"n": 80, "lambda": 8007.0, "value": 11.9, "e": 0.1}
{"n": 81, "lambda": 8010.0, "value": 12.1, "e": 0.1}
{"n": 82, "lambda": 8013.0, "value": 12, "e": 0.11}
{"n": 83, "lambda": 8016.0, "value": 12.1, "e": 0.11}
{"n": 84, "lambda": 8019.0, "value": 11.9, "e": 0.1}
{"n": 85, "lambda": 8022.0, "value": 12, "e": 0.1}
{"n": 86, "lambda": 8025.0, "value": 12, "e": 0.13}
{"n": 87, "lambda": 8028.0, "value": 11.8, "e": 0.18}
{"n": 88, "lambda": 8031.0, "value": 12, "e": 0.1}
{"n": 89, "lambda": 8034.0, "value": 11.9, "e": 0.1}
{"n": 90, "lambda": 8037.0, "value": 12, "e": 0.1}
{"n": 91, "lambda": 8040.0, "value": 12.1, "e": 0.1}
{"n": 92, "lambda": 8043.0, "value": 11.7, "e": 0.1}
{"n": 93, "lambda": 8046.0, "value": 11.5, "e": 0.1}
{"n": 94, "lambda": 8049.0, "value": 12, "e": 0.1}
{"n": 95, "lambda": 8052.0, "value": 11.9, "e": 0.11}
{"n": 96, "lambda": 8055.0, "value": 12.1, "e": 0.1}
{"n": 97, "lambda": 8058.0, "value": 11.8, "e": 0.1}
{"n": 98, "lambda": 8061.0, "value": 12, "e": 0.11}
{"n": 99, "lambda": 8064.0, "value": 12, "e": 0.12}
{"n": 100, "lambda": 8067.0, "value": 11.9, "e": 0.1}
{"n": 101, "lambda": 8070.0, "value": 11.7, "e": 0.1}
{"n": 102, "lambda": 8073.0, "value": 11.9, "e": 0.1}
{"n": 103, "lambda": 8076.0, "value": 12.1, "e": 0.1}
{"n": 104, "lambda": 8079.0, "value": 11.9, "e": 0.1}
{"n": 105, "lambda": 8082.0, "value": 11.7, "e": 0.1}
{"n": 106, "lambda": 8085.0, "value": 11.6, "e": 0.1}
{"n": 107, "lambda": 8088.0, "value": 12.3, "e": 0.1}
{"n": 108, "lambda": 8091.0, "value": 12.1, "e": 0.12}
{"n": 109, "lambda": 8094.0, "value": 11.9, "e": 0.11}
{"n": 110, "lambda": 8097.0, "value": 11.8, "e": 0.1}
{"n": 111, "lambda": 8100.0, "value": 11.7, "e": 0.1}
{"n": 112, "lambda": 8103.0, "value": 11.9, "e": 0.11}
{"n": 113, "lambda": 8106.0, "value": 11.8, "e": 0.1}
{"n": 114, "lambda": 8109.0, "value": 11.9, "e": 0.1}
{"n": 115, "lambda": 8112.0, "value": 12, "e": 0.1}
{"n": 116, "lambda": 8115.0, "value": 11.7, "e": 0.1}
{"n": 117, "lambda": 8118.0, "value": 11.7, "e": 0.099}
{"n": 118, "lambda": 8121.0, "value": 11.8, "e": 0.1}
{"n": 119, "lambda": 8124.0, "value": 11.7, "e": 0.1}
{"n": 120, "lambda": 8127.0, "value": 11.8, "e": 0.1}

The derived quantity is 0.01 mag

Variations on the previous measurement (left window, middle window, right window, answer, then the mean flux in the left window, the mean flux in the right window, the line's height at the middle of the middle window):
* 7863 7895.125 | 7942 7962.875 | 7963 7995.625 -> 0.01 mag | 12.3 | 12.1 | 12.2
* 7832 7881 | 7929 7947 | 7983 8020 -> 0.01 mag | 12.4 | 12.1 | 12.2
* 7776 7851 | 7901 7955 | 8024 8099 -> 0.00 mag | 12.5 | 11.9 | 12.2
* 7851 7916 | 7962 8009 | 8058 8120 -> 0.00 mag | 12.4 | 11.9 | 12.1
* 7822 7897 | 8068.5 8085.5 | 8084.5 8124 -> 0.01 mag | 12.4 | 11.9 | 11.9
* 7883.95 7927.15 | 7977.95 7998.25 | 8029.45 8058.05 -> 0.00 mag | 12.3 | 11.9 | 12.1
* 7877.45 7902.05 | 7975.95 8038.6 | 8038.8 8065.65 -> 0.00 mag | 12.4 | 11.9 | 12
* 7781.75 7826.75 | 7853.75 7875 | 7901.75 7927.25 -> 0.00 mag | 12.4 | 12.3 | 12.4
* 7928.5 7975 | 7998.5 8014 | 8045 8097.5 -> 0.00 mag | 12.1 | 11.9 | 12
